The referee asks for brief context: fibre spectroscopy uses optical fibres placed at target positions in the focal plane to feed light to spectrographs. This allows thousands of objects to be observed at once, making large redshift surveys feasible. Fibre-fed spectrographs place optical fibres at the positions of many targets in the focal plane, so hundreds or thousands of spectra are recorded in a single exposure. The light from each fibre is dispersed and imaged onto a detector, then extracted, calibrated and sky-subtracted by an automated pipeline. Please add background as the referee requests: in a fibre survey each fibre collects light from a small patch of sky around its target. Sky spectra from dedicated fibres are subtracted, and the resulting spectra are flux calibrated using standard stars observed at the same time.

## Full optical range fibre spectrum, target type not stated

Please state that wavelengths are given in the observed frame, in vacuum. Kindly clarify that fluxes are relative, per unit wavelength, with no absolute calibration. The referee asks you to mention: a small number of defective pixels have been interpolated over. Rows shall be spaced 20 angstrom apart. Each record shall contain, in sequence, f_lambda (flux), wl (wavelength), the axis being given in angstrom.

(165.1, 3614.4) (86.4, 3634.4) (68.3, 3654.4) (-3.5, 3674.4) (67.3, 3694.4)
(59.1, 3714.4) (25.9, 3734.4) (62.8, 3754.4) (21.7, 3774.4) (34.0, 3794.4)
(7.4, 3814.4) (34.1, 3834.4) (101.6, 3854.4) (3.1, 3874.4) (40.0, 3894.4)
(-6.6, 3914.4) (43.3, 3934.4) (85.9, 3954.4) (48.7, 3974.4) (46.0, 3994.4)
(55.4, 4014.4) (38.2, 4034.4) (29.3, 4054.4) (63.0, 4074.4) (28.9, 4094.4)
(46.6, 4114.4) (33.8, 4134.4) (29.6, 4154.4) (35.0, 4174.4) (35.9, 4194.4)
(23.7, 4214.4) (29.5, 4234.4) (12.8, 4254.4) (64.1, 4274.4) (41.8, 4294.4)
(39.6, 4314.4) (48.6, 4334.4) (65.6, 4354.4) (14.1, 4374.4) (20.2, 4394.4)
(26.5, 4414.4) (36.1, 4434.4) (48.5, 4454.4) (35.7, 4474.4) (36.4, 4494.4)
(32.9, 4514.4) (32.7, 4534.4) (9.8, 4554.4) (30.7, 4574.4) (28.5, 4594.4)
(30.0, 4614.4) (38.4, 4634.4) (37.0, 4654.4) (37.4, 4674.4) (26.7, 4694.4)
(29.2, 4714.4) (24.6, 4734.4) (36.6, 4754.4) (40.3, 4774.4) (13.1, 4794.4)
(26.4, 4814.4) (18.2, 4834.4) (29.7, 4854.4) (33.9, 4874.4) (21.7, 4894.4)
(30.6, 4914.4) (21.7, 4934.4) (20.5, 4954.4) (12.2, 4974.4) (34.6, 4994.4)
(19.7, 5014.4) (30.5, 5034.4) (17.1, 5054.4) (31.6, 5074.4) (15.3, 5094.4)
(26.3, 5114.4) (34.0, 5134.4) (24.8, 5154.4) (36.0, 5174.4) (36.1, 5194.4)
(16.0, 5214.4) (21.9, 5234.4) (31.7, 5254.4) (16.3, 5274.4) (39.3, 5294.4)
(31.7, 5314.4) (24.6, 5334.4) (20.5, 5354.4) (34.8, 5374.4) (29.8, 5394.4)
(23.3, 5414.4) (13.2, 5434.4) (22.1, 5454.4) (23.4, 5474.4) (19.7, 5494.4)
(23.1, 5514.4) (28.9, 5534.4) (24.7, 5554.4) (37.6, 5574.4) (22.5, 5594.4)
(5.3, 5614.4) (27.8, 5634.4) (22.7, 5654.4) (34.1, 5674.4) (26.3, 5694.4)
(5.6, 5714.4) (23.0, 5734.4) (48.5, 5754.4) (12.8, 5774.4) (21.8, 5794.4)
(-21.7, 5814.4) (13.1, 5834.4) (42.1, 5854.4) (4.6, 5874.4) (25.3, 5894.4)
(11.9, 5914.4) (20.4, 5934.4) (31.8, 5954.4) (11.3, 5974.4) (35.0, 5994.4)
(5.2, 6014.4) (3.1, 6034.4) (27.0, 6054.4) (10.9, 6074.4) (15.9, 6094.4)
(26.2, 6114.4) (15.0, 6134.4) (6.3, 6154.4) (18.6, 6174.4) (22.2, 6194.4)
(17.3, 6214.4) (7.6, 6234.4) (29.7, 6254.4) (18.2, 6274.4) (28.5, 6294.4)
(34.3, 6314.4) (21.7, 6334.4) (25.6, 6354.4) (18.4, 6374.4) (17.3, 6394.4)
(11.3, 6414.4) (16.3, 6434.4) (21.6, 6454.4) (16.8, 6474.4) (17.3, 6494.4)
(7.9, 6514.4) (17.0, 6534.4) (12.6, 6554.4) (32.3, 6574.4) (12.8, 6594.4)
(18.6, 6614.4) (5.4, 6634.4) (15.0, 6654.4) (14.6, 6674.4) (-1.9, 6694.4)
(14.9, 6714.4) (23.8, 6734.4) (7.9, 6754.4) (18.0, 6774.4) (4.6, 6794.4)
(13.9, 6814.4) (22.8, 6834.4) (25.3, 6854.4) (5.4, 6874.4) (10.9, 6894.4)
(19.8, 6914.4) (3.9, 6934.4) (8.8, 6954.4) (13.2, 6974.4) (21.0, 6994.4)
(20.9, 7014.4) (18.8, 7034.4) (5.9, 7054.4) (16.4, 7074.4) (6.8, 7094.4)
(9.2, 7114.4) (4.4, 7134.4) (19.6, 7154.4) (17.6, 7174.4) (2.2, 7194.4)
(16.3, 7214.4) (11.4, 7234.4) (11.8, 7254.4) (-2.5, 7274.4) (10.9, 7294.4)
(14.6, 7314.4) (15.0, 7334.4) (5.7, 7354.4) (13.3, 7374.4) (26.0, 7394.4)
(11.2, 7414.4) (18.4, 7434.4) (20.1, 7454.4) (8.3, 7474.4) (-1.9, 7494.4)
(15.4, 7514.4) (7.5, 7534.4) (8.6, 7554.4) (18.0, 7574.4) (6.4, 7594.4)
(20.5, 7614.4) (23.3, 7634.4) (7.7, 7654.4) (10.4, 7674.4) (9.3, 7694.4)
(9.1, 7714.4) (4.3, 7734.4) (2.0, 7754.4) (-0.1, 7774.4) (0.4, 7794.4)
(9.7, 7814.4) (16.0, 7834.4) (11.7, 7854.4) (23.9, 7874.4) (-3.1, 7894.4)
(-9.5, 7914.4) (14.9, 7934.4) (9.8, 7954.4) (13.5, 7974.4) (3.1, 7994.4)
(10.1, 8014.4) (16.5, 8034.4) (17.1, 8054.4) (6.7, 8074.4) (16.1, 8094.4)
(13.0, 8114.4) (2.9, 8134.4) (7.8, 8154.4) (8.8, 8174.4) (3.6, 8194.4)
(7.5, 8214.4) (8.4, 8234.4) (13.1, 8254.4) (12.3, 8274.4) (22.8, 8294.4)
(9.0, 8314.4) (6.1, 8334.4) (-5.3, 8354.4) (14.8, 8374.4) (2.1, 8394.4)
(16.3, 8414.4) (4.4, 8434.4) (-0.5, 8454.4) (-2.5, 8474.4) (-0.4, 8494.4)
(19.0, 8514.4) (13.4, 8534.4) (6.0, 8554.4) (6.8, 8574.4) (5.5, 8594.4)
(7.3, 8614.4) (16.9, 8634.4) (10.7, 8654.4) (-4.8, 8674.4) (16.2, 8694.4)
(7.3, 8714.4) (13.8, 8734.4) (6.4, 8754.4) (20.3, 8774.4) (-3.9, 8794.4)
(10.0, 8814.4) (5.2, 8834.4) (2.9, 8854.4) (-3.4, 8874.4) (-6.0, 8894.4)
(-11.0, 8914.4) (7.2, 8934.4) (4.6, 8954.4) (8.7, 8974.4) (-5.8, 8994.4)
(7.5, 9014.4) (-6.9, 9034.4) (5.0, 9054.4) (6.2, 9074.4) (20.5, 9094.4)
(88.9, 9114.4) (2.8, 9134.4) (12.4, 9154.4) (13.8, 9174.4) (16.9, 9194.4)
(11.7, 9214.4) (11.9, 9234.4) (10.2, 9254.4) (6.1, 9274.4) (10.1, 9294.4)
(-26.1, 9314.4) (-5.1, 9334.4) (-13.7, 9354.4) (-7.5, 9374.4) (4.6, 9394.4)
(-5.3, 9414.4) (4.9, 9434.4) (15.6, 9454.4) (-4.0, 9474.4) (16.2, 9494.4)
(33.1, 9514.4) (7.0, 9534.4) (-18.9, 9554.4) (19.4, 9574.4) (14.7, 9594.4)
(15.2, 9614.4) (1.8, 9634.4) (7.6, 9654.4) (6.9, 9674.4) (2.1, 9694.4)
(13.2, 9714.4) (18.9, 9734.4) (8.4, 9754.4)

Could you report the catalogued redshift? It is 1.443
